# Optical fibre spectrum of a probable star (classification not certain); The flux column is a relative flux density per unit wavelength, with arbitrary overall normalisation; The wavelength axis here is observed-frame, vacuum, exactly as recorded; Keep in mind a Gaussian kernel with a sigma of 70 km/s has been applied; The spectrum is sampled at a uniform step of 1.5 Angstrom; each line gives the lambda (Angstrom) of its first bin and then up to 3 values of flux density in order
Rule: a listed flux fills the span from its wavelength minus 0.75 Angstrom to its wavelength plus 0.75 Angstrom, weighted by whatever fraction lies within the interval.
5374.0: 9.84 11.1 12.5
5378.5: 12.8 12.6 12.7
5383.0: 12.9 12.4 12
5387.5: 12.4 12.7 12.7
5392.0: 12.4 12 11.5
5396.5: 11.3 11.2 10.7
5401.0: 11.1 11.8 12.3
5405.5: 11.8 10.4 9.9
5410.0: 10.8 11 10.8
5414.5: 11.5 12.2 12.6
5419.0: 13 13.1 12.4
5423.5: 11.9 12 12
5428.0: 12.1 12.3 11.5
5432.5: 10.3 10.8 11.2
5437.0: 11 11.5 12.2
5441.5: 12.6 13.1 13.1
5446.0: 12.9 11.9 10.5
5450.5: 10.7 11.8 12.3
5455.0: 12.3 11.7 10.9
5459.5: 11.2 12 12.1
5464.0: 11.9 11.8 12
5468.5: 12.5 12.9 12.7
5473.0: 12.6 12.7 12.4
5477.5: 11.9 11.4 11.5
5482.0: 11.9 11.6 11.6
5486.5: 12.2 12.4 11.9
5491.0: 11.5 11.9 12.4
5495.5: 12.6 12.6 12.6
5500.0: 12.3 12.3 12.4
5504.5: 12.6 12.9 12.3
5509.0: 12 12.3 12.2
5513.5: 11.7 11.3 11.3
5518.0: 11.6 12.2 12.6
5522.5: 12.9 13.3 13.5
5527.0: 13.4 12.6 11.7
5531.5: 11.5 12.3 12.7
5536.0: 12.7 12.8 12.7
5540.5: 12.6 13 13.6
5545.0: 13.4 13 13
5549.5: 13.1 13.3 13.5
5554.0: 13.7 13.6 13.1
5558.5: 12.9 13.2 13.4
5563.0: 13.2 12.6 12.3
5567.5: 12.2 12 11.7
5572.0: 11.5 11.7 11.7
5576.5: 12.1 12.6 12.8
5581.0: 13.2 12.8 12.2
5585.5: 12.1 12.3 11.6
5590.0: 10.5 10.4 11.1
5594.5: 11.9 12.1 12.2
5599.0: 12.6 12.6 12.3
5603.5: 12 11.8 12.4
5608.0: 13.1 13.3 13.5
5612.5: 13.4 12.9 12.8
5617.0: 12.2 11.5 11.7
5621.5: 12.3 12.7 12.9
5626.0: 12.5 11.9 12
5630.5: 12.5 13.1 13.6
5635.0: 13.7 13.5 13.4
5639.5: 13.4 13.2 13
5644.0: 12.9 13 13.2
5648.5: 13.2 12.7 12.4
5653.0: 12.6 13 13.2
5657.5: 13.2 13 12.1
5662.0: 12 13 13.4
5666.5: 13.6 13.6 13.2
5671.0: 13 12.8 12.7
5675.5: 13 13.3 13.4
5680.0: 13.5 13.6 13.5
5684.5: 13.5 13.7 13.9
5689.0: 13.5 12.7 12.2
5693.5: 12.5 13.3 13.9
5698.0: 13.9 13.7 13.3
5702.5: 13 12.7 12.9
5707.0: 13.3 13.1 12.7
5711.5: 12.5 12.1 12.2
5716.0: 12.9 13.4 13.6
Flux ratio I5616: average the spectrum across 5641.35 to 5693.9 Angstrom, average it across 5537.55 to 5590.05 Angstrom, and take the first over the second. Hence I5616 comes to 1.0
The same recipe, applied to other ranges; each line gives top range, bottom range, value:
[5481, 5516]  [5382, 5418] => 1.04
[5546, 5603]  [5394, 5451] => 1.06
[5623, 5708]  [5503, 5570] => 1.03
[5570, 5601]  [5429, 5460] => 1.02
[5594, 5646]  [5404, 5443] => 1.09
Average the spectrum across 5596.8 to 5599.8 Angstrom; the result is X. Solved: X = 12.4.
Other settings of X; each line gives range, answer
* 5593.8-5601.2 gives 12.3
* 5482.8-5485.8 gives 11.6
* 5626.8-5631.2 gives 12.1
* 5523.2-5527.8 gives 13.4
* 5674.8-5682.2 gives 13.4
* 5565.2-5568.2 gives 12.3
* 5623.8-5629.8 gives 12.3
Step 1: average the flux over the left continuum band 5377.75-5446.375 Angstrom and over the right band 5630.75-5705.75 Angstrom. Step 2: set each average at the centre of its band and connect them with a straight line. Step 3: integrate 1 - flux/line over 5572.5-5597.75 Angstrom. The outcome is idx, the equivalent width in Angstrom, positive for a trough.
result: 1.57 Angstrom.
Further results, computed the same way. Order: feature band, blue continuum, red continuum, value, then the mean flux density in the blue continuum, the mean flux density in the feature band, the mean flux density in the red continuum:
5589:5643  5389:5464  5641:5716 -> 1.00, 11.7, 12.5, 13.1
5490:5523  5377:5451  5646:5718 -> 0.21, 11.9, 12.2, 13.1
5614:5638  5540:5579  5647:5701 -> 0.66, 12.8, 12.6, 13.1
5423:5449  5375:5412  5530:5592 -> 0.29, 11.8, 11.9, 12.5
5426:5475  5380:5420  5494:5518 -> 0.36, 11.8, 11.9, 12.2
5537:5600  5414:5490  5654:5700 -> 0.46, 12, 12.5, 13.2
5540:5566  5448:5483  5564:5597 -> -2.64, 11.9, 13.2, 12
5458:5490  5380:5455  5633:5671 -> 0.27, 11.8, 12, 13.1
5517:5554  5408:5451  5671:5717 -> -1.48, 11.8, 12.8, 13.1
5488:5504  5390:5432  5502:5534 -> -0.09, 11.7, 12.3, 12.3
